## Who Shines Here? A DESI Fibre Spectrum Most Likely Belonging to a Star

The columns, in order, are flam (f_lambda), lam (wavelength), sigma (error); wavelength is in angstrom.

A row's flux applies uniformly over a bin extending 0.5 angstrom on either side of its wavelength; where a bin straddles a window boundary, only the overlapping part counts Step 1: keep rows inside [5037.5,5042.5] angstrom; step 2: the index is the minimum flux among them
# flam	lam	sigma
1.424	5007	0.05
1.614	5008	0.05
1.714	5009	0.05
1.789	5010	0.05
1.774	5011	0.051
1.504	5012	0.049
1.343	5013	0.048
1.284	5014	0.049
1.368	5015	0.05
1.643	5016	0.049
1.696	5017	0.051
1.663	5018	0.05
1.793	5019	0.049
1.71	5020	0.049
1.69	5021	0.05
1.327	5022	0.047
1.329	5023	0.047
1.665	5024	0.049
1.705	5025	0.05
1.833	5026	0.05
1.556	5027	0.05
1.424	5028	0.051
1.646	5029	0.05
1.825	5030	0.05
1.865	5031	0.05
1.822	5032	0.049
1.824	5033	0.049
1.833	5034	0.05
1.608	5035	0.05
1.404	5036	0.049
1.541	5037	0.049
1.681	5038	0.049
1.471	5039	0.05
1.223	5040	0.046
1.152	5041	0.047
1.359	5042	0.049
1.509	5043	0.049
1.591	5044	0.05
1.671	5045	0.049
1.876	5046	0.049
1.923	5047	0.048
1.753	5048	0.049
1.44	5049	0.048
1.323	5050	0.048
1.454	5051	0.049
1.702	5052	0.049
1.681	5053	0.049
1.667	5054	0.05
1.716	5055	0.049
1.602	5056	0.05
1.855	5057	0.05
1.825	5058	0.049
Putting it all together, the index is 1.152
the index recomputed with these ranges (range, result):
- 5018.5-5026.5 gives 1.327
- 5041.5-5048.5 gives 1.359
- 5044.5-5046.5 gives 1.671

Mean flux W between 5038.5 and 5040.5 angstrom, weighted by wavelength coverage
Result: 1.35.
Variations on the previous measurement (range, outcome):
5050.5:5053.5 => 1.61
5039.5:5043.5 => 1.31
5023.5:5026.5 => 1.73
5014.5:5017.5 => 1.57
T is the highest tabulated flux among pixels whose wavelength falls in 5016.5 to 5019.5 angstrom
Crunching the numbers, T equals 1.793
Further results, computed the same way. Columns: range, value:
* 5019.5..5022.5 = 1.71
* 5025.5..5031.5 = 1.865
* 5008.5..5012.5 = 1.789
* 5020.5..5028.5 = 1.833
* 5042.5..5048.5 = 1.923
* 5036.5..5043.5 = 1.681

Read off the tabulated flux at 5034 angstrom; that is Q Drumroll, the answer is 1.833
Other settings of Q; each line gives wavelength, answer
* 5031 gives 1.865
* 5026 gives 1.833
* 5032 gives 1.822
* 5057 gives 1.855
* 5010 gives 1.789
